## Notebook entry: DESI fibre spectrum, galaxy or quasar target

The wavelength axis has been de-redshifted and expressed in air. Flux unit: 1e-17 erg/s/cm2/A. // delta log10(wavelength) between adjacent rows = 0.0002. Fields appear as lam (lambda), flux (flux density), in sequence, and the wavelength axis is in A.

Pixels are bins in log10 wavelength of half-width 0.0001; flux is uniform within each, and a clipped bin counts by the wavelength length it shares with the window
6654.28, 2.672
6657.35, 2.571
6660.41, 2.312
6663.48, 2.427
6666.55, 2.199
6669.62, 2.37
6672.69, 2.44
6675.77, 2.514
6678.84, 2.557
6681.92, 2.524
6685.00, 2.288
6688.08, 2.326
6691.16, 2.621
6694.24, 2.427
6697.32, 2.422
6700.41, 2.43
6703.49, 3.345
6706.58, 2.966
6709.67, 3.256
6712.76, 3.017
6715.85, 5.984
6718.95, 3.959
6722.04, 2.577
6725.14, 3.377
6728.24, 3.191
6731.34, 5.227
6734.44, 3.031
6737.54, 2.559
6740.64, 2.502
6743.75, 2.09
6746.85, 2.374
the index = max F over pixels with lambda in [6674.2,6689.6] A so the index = 2.557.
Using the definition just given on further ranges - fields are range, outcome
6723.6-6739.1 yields 5.227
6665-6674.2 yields 2.44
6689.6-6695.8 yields 2.621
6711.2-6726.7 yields 5.984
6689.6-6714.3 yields 3.345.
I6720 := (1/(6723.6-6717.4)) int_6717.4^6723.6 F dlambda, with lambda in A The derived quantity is 3.27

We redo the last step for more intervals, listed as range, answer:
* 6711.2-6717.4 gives 4.5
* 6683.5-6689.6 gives 2.31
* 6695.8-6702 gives 2.43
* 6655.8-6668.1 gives 2.38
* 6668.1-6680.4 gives 2.47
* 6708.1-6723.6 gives 3.76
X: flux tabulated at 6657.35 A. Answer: 2.571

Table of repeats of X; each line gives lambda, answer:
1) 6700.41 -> 2.43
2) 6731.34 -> 5.227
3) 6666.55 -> 2.199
